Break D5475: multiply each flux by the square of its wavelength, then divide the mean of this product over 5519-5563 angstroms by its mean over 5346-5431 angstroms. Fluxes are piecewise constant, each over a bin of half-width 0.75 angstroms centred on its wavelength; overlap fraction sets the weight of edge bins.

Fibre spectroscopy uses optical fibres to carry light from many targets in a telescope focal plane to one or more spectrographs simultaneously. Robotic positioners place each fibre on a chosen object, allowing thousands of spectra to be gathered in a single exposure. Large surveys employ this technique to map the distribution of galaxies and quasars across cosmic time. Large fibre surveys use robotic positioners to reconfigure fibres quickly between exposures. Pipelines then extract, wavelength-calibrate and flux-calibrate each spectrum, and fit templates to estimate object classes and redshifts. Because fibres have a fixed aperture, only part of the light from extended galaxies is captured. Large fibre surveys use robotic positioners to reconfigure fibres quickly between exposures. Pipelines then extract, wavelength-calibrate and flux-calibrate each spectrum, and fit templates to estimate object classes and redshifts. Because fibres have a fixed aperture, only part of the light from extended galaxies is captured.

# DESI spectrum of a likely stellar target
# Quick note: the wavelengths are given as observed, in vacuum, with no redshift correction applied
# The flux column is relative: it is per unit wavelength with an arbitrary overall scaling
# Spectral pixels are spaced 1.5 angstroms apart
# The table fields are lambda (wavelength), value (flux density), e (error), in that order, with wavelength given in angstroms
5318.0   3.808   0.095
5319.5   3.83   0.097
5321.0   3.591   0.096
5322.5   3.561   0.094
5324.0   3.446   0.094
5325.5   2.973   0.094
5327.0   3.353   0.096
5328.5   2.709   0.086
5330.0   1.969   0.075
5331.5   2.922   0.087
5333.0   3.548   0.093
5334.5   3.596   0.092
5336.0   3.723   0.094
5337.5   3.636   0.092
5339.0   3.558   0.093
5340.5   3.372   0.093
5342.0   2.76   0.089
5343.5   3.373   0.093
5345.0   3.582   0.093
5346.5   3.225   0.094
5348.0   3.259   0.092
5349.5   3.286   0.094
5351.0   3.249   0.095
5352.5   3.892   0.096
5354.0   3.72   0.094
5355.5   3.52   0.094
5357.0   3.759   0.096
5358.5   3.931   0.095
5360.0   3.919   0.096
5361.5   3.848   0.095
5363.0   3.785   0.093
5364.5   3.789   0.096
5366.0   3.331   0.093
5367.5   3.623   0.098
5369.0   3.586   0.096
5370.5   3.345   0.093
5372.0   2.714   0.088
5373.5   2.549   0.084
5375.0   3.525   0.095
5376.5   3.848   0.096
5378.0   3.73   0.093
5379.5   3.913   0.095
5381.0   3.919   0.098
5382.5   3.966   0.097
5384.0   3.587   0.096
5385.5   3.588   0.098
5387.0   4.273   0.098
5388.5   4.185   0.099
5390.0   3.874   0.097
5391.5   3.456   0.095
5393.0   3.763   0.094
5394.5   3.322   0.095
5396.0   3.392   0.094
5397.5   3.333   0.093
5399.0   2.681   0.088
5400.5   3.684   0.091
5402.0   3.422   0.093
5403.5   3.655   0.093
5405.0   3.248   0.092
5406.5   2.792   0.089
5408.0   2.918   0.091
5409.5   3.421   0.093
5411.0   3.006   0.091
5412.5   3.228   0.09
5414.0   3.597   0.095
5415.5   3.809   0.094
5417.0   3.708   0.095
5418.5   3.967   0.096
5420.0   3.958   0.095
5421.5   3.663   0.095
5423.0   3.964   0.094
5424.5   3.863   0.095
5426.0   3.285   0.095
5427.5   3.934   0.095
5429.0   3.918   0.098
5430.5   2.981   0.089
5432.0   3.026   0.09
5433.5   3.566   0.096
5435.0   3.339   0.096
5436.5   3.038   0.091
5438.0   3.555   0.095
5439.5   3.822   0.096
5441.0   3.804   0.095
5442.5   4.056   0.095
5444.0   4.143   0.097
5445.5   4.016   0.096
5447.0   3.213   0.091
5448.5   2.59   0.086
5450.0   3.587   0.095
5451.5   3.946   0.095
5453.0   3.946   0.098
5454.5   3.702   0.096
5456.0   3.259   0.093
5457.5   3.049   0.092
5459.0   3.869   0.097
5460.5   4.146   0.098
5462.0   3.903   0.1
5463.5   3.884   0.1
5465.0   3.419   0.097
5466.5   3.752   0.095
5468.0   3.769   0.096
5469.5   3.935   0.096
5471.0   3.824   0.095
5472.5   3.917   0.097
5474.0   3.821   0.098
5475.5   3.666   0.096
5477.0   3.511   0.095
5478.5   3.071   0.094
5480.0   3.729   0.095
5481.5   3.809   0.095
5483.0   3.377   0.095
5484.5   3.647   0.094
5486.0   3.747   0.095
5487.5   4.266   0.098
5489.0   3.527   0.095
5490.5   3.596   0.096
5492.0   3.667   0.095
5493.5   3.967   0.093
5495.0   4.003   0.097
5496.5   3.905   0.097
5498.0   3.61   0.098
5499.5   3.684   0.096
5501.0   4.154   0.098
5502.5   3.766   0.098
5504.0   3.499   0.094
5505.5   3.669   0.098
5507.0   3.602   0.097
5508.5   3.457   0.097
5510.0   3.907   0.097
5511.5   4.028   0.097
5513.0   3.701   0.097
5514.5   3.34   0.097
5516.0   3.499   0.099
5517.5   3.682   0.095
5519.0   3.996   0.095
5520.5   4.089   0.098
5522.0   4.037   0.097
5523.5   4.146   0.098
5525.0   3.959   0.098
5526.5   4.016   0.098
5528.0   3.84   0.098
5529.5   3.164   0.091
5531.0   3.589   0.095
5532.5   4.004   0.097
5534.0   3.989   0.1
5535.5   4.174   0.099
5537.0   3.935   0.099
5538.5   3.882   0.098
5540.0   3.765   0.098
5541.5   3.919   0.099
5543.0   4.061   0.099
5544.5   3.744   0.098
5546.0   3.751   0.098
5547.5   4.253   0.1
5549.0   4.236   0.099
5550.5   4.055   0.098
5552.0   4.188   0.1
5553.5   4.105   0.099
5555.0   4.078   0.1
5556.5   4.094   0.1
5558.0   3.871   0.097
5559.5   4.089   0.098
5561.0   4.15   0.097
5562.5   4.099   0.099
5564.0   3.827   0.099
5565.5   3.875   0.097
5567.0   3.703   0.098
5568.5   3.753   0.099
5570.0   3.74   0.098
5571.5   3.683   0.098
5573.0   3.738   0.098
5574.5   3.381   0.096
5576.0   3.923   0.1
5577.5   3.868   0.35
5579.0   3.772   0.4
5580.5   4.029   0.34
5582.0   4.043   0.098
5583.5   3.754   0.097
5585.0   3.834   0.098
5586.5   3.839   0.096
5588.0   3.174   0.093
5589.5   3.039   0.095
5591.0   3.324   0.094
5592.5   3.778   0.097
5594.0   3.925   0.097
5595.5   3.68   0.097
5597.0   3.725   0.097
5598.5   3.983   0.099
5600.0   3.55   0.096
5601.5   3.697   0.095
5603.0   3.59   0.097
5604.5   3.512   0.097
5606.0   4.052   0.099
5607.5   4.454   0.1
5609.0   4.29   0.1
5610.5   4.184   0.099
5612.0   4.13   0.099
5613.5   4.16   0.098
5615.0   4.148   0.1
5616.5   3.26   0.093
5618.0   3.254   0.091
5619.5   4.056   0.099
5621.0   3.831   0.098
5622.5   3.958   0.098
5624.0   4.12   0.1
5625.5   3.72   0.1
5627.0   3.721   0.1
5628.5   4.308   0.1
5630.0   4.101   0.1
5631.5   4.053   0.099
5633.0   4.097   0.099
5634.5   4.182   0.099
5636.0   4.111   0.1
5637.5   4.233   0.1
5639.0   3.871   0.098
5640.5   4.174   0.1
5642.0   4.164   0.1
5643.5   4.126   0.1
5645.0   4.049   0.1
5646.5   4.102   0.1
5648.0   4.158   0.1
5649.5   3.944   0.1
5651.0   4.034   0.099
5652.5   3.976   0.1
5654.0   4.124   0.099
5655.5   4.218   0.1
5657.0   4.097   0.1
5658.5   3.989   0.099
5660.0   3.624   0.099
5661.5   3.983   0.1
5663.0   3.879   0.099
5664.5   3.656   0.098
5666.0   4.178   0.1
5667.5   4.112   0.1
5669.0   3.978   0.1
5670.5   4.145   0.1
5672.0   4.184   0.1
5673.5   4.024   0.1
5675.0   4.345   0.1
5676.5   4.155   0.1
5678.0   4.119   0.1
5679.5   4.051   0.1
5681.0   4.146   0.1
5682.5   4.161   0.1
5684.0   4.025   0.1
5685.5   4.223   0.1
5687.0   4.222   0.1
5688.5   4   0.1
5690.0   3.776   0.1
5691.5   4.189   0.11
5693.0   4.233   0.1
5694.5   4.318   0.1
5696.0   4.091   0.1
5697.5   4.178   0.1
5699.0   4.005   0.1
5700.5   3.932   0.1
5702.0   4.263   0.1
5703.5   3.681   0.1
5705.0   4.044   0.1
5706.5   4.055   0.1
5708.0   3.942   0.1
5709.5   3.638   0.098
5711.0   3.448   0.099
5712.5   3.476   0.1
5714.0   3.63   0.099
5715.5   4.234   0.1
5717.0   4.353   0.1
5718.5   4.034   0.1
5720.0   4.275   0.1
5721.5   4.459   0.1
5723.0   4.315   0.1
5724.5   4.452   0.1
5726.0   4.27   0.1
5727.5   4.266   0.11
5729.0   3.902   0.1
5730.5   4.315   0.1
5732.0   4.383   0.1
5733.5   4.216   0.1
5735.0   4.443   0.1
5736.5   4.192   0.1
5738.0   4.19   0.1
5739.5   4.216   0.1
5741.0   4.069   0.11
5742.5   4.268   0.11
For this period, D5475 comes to 1.18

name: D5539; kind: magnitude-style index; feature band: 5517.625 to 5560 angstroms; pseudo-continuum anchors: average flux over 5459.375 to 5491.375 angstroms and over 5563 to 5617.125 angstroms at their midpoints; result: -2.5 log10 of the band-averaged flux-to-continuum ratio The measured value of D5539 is -0.06 mag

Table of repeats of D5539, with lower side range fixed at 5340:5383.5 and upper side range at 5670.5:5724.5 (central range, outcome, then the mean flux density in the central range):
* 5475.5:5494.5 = 0.019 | 3.66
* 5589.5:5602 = 0.068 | 3.67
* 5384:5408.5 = 0.031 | 3.48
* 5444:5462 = 0.019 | 3.61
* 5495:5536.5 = -0.007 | 3.8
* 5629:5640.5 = -0.036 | 4.1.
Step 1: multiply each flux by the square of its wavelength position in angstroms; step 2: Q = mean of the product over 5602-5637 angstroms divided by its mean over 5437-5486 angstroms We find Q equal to 1.14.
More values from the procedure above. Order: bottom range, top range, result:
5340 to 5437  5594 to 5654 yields 1.23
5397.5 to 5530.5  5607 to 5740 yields 1.20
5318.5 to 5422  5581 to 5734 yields 1.27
